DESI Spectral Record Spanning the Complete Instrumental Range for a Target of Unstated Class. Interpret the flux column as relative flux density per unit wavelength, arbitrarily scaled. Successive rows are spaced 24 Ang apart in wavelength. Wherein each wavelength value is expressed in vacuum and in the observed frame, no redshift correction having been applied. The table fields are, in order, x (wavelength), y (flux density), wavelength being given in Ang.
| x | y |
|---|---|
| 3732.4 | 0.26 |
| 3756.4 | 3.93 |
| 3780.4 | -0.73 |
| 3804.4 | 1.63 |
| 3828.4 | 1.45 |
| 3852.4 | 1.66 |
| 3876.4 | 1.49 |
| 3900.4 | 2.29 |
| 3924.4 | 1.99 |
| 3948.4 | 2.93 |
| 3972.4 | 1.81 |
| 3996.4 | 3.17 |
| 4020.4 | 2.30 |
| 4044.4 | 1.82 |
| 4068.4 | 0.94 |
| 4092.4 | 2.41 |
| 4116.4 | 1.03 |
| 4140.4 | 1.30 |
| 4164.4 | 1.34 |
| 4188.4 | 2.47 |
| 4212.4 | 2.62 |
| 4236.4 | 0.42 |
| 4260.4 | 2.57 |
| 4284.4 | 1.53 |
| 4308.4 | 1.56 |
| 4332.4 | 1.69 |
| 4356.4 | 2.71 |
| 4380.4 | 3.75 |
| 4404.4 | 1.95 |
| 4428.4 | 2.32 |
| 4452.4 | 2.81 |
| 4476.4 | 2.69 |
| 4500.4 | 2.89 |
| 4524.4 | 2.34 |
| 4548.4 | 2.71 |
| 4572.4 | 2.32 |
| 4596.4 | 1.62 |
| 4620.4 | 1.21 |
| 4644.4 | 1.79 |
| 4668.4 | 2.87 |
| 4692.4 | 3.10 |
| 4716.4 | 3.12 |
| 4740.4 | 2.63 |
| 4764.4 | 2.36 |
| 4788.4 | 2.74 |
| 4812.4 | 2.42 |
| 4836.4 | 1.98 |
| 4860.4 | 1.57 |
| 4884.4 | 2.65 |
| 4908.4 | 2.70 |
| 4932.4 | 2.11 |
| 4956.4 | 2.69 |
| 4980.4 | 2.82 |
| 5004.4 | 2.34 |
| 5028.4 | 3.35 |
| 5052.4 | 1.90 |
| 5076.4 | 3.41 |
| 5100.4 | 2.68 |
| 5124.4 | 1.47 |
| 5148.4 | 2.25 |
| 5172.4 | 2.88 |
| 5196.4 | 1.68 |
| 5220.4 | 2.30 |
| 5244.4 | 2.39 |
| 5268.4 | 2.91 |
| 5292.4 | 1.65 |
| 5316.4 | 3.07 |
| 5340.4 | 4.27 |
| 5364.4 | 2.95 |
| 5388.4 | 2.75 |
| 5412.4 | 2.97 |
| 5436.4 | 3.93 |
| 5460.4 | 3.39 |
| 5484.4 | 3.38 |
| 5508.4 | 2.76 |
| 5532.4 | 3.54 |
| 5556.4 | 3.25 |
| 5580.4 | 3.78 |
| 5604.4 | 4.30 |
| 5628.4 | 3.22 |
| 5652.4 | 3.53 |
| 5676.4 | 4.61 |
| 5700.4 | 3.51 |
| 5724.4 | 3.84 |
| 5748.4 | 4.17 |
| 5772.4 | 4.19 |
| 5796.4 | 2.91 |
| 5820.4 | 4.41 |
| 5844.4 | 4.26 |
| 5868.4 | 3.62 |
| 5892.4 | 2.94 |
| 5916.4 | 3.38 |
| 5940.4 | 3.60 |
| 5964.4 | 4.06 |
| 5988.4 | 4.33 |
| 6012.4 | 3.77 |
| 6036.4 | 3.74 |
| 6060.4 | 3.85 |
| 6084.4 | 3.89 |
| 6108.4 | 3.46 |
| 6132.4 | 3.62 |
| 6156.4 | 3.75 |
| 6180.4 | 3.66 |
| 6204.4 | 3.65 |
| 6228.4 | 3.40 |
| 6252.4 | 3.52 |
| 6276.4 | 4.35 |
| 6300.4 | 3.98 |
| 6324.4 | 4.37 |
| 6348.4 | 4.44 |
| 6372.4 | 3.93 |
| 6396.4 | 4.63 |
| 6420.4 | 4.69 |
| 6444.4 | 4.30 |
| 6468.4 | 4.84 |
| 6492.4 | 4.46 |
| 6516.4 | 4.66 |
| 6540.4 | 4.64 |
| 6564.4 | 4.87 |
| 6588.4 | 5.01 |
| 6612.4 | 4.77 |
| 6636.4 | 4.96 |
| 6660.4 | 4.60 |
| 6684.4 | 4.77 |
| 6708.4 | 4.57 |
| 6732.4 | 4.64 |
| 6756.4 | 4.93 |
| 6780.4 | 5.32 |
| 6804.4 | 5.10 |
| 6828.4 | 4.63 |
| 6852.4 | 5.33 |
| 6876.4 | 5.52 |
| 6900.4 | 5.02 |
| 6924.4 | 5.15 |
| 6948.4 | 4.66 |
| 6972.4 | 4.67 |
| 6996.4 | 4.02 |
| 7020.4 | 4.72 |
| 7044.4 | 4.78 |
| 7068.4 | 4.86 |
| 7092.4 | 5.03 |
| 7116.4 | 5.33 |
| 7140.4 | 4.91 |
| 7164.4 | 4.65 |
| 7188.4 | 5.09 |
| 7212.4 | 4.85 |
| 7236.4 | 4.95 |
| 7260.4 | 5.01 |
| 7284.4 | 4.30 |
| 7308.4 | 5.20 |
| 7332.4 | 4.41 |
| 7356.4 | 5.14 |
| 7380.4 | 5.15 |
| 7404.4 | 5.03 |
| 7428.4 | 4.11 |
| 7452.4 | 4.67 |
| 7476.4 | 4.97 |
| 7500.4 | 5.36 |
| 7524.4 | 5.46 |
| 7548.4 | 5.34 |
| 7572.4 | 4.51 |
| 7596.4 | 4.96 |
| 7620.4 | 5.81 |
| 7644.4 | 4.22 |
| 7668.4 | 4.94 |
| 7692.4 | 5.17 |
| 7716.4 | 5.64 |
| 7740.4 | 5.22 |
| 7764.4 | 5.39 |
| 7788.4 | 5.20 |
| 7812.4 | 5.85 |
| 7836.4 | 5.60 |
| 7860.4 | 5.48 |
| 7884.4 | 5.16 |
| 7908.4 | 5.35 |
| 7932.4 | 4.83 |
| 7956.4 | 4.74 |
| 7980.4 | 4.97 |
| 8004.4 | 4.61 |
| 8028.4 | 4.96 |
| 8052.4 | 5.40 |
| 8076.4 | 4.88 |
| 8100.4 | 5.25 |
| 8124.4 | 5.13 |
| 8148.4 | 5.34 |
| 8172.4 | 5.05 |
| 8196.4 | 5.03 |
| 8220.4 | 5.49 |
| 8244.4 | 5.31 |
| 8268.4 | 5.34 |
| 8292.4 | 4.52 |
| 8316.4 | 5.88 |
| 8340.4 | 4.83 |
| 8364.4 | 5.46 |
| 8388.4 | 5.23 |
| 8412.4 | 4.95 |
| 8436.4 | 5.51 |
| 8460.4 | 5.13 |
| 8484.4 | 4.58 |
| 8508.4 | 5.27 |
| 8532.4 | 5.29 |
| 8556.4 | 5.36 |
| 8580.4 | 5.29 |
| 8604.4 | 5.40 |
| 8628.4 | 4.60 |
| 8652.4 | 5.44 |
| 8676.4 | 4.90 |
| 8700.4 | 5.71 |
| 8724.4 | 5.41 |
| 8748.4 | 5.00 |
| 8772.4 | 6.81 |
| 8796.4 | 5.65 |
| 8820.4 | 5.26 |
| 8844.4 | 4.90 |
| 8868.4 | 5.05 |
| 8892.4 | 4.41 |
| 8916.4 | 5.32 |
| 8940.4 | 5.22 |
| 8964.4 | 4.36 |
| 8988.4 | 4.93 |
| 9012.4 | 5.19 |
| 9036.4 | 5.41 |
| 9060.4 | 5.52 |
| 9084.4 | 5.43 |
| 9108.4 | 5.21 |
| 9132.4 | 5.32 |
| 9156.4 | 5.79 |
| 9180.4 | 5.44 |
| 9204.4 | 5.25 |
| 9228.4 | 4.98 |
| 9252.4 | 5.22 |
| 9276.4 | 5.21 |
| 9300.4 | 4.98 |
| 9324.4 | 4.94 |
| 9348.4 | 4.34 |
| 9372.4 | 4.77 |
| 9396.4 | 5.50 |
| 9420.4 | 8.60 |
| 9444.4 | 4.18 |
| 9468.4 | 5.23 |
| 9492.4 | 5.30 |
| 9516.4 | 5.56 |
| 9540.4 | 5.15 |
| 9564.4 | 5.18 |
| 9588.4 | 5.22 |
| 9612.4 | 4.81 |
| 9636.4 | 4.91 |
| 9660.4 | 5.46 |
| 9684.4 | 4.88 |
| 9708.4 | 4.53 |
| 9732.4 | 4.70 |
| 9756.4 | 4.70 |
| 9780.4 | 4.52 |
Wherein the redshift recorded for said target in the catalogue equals 0.436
